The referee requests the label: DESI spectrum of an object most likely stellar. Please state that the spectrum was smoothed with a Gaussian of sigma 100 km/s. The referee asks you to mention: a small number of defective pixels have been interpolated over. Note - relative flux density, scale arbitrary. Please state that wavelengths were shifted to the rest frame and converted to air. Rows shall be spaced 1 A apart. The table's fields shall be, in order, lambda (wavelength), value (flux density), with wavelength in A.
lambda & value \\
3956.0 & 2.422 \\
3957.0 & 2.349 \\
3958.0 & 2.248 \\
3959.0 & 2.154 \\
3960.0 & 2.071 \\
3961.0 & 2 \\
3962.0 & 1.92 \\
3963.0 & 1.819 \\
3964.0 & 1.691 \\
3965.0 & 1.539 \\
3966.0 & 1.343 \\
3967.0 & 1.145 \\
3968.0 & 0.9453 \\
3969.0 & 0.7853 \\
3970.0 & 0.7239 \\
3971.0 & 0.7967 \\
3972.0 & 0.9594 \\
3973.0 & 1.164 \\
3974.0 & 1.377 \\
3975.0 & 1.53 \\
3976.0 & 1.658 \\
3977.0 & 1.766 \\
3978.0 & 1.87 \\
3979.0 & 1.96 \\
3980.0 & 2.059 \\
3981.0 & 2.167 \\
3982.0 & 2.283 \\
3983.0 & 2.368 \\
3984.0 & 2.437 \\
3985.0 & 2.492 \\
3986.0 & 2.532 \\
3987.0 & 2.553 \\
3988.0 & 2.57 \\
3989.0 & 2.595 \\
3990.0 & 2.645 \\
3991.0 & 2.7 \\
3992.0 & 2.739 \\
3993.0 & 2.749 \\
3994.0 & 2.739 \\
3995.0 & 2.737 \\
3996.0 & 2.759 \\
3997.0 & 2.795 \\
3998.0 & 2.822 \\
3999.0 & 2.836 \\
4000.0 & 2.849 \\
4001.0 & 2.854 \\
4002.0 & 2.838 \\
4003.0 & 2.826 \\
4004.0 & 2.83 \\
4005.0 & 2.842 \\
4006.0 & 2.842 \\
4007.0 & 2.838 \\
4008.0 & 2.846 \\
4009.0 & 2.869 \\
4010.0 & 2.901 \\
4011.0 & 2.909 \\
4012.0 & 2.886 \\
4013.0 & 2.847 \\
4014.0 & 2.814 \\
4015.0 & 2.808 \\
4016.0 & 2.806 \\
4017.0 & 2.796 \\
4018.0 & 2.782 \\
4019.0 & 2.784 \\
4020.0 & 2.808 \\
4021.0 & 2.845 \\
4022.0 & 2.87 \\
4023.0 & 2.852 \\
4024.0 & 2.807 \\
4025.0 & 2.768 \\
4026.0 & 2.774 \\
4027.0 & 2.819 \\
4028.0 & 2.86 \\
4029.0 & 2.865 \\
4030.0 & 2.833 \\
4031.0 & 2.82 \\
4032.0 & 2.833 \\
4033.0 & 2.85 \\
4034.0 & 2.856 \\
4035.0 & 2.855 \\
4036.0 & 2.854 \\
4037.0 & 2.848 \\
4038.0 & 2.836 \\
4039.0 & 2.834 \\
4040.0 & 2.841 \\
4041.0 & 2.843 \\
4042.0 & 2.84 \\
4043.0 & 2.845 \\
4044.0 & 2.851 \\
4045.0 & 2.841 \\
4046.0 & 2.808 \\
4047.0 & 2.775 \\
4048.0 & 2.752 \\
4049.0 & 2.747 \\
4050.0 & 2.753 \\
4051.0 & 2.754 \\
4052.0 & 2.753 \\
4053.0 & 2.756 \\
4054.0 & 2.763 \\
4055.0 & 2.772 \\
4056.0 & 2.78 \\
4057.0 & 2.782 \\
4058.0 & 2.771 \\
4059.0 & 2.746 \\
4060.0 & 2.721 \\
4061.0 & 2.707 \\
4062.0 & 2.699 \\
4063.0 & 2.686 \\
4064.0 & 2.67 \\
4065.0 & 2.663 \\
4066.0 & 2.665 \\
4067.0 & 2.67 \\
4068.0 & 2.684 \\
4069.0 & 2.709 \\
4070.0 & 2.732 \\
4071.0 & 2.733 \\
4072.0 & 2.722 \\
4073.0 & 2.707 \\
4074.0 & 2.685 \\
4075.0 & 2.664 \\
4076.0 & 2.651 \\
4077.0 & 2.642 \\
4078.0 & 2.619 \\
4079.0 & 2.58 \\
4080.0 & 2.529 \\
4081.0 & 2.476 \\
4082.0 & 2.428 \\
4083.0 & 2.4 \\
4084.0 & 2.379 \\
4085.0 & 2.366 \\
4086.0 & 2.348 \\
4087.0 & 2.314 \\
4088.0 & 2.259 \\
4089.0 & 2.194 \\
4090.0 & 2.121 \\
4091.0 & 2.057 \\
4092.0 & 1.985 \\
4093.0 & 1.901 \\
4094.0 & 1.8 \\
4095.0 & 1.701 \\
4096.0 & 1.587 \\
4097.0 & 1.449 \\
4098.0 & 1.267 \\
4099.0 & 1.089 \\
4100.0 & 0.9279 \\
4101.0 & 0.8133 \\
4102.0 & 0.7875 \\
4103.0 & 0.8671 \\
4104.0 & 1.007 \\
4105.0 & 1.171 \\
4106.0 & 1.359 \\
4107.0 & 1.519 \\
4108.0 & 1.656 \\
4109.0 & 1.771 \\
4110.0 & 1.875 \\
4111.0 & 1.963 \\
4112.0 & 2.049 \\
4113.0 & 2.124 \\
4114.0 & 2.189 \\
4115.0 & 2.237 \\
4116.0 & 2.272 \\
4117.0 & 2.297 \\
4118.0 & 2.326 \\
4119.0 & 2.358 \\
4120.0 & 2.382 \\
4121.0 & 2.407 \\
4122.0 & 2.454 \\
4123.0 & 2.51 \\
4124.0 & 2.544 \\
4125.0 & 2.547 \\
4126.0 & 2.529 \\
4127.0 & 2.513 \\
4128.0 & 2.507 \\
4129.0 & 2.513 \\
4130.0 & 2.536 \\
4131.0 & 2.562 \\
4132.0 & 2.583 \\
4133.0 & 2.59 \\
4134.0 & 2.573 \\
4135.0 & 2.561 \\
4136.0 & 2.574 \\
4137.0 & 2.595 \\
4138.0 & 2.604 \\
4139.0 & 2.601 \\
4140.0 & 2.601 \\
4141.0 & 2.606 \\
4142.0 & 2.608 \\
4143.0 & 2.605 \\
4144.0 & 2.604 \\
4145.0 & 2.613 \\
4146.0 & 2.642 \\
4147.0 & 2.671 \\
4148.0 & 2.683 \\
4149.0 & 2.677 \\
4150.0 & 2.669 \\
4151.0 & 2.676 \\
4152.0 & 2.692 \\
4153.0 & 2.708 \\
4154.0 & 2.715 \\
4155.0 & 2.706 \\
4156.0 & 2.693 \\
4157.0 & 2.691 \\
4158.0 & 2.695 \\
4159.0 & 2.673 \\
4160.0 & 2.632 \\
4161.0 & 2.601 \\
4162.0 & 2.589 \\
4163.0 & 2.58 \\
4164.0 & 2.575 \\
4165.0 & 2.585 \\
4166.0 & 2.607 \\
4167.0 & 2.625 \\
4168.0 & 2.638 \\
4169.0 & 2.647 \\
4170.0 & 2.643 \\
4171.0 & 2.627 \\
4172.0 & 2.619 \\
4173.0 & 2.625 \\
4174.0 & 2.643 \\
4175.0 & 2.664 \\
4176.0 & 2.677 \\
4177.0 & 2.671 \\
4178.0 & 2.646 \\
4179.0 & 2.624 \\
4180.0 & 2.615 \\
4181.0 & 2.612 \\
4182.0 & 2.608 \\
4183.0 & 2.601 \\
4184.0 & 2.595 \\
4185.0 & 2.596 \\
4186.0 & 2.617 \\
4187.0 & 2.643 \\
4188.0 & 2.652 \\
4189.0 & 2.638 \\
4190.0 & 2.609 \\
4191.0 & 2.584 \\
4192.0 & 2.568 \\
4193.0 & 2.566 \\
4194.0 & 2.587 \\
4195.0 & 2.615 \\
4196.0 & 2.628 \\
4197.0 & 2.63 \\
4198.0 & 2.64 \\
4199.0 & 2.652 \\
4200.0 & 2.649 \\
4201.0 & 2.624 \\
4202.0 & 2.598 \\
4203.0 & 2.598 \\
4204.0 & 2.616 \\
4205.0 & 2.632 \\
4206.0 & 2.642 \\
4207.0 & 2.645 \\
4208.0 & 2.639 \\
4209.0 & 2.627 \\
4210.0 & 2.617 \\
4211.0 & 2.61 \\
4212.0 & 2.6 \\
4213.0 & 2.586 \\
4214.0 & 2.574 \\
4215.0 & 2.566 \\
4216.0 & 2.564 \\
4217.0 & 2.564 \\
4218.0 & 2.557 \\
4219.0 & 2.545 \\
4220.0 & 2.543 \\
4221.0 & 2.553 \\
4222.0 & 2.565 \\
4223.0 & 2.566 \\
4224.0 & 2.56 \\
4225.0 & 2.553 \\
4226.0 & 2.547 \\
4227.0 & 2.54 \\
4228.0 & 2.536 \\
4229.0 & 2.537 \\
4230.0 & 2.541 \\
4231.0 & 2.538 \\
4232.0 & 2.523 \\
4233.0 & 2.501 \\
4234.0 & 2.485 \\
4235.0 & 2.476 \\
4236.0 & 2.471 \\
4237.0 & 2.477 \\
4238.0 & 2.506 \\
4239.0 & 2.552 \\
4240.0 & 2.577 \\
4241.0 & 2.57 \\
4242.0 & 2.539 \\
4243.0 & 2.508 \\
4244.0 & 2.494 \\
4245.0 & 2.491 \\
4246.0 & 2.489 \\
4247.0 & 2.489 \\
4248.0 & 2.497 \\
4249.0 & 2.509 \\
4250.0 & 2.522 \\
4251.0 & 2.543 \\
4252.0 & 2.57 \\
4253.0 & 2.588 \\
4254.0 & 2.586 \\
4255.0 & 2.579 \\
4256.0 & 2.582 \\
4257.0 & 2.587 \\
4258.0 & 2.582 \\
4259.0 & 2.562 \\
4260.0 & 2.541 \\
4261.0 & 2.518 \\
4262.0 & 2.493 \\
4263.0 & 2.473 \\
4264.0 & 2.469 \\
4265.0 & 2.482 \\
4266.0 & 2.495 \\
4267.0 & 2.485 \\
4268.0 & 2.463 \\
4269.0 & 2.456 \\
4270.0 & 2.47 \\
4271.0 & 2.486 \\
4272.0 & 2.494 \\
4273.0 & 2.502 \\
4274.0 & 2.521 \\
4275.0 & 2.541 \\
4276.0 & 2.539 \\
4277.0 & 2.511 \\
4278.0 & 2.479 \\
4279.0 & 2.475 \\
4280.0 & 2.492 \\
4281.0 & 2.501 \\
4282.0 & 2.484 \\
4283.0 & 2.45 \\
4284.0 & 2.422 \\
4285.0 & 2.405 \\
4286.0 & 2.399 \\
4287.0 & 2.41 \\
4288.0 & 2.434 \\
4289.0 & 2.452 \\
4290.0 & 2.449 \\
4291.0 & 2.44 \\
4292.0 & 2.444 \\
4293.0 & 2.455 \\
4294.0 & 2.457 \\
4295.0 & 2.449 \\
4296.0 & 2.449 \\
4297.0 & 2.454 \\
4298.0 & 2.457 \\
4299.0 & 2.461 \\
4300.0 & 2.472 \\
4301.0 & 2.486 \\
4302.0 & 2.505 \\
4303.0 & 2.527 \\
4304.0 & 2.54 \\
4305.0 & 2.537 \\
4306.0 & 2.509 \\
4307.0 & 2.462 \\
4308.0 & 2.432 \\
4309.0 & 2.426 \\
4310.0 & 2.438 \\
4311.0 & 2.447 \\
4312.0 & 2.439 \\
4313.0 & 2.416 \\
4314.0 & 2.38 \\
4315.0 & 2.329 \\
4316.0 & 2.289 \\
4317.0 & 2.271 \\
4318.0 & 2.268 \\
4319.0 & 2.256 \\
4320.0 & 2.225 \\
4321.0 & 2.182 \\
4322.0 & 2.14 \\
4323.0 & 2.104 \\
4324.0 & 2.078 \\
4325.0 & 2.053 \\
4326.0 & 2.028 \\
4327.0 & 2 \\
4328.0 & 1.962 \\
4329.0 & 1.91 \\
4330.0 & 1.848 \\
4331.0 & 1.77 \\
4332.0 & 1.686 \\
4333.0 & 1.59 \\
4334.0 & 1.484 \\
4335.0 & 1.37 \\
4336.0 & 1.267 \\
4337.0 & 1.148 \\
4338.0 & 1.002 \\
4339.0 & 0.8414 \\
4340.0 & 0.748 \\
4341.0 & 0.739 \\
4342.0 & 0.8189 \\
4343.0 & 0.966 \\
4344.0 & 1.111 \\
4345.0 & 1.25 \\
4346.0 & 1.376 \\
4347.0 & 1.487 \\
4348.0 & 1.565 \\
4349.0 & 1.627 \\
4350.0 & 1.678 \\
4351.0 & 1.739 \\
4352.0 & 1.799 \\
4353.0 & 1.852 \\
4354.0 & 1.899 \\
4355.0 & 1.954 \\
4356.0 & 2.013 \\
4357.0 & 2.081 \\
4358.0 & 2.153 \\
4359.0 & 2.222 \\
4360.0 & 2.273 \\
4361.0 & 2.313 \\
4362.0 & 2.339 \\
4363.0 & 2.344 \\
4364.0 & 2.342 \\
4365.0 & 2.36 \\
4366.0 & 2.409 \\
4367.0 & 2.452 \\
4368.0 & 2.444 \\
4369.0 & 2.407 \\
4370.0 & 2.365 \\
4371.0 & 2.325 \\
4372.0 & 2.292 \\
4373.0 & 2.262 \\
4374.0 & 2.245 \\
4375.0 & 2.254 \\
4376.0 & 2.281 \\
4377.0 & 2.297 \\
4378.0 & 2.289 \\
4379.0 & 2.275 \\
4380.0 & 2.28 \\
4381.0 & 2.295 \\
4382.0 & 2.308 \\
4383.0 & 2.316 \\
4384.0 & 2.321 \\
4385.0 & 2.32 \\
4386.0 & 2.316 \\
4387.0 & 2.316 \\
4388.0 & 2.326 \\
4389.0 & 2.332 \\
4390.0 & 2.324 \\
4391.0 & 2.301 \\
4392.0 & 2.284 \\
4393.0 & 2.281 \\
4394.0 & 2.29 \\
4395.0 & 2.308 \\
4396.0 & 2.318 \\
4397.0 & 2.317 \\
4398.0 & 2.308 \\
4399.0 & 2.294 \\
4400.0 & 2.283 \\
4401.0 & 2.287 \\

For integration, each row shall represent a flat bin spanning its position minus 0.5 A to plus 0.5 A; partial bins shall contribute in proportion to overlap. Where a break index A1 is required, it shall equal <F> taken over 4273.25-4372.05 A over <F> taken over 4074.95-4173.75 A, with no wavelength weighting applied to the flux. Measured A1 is 0.9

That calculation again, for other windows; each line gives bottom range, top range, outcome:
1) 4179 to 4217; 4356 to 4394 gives 0.88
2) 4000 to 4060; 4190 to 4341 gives 0.85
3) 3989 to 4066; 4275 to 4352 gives 0.74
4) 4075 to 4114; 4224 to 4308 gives 1.33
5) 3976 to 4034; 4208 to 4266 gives 0.95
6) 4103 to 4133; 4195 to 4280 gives 1.18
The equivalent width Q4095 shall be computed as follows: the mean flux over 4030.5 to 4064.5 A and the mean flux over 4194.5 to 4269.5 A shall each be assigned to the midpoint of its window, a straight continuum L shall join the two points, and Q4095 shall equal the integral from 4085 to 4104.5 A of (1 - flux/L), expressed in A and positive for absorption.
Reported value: 7.9 A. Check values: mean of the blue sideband 2.79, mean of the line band 1.62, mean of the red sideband 2.55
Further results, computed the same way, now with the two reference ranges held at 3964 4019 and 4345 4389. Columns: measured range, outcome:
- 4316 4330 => 0.4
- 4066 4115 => 5.0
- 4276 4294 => -2.2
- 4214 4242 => -4.1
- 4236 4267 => -4.6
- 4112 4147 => -3.6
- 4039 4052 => -2.9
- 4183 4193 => -1.7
